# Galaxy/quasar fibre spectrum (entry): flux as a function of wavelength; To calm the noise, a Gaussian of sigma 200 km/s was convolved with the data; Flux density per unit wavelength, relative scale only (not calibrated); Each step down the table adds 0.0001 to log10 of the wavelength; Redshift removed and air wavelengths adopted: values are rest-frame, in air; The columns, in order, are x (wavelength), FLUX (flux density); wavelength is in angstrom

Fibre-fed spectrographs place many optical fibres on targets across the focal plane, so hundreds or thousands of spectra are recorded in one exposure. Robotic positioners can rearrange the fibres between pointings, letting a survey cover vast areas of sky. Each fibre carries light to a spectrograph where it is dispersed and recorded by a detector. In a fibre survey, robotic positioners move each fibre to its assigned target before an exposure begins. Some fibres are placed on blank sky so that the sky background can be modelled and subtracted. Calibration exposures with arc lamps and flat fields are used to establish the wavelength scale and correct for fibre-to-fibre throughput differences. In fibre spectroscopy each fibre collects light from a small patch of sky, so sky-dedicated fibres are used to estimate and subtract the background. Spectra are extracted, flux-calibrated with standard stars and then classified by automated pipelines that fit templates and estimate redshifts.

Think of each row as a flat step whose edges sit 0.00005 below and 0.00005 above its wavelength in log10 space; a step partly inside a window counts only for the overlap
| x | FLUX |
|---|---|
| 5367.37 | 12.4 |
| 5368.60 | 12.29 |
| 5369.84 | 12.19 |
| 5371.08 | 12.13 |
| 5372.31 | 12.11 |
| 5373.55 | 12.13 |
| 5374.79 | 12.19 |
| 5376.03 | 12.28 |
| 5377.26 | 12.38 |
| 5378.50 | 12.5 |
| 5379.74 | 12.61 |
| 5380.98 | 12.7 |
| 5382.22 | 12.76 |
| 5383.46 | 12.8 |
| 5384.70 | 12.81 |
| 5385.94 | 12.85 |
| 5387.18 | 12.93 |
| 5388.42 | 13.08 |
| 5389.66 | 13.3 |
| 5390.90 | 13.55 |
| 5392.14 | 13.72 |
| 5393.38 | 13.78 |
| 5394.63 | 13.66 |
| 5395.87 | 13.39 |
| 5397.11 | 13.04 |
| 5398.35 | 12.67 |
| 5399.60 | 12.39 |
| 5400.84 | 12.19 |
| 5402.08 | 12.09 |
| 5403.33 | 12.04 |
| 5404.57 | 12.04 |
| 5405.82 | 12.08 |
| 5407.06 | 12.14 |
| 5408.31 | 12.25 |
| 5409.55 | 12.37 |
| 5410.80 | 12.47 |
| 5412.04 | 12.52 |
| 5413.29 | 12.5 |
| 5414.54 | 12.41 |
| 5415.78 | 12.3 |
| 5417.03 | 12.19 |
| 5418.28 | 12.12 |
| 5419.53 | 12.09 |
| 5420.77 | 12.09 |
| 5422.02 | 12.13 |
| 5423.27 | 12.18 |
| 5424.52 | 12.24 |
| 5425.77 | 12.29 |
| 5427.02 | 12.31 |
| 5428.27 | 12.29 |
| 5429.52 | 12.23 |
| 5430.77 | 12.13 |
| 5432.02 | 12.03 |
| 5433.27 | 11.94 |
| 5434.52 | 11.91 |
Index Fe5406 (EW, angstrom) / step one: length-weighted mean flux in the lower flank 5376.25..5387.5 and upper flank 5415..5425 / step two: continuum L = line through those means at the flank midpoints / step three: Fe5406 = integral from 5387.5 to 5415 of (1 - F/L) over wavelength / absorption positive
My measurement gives -0.6 angstrom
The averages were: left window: 12.7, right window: 12.2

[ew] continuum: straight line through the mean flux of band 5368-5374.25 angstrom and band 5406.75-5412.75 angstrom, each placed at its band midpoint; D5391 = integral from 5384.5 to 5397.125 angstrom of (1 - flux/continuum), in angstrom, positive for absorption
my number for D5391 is -1.08 angstrom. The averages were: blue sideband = 12.2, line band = 13.3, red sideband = 12.4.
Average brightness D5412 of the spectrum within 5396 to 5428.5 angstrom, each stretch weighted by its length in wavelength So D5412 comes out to 12.3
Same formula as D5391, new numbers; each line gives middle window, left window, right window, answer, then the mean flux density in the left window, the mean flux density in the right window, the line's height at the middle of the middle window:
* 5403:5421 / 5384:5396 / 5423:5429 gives 0.59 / 13.3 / 12.3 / 12.7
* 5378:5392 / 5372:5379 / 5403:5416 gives -0.75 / 12.3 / 12.3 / 12.3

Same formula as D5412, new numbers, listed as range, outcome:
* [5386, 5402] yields 13.1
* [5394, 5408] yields 12.5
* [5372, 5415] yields 12.7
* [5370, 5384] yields 12.4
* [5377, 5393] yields 12.9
